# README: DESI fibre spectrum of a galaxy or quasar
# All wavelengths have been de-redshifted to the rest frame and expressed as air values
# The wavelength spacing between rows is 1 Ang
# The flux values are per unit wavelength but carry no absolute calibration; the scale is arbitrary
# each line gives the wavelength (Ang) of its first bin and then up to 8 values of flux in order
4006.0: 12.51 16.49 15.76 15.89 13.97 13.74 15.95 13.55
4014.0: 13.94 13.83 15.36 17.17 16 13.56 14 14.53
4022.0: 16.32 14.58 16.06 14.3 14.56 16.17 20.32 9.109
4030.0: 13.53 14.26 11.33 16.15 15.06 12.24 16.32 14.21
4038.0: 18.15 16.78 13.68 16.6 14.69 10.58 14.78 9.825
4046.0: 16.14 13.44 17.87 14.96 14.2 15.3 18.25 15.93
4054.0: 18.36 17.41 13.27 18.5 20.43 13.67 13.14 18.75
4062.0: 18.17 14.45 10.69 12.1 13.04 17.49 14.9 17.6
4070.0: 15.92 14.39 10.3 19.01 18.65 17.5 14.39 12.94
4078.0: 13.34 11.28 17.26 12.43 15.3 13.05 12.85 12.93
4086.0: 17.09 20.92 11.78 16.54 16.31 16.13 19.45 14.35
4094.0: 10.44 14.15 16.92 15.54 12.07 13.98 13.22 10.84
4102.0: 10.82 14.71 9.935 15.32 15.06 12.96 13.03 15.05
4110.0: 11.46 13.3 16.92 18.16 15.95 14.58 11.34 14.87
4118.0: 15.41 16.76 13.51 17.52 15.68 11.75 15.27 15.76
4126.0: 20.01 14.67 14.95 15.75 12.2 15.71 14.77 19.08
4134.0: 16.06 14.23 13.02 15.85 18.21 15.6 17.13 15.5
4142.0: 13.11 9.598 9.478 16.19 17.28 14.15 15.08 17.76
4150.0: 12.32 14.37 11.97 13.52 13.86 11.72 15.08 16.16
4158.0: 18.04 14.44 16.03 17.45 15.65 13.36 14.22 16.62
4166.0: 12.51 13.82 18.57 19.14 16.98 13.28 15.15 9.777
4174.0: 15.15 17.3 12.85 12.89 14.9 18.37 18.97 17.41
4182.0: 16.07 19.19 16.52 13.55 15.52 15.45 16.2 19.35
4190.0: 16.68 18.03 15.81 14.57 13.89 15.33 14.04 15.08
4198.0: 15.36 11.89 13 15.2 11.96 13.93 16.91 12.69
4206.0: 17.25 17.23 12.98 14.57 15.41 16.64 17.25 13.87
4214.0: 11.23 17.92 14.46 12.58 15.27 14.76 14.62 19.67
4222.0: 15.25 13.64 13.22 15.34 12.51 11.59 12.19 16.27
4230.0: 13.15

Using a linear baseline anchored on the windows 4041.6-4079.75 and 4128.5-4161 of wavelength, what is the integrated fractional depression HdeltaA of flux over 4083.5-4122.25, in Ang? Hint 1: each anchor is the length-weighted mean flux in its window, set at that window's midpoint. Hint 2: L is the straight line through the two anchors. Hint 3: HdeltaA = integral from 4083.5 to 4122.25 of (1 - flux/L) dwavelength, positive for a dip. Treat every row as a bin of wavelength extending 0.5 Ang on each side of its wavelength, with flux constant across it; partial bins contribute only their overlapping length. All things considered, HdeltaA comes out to 1.1 Ang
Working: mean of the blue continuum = 15.2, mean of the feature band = 14.6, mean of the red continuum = 14.8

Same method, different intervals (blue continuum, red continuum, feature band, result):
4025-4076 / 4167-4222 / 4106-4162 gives 1.53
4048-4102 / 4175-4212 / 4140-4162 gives 1.19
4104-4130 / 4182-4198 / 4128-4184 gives 1.01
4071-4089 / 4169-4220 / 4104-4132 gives 0.22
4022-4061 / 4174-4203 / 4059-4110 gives 2.47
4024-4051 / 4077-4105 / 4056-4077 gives -1.65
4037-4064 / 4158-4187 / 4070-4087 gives 0.86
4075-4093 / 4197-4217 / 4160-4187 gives -1.51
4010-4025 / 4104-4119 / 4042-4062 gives -1.17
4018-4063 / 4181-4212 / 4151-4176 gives 0.70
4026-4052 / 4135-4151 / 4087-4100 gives -0.27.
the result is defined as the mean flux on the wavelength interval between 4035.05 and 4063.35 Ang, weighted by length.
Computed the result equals 15.6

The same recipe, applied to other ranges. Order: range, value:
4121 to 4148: 15.1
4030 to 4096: 15.1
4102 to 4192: 15.1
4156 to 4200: 15.6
